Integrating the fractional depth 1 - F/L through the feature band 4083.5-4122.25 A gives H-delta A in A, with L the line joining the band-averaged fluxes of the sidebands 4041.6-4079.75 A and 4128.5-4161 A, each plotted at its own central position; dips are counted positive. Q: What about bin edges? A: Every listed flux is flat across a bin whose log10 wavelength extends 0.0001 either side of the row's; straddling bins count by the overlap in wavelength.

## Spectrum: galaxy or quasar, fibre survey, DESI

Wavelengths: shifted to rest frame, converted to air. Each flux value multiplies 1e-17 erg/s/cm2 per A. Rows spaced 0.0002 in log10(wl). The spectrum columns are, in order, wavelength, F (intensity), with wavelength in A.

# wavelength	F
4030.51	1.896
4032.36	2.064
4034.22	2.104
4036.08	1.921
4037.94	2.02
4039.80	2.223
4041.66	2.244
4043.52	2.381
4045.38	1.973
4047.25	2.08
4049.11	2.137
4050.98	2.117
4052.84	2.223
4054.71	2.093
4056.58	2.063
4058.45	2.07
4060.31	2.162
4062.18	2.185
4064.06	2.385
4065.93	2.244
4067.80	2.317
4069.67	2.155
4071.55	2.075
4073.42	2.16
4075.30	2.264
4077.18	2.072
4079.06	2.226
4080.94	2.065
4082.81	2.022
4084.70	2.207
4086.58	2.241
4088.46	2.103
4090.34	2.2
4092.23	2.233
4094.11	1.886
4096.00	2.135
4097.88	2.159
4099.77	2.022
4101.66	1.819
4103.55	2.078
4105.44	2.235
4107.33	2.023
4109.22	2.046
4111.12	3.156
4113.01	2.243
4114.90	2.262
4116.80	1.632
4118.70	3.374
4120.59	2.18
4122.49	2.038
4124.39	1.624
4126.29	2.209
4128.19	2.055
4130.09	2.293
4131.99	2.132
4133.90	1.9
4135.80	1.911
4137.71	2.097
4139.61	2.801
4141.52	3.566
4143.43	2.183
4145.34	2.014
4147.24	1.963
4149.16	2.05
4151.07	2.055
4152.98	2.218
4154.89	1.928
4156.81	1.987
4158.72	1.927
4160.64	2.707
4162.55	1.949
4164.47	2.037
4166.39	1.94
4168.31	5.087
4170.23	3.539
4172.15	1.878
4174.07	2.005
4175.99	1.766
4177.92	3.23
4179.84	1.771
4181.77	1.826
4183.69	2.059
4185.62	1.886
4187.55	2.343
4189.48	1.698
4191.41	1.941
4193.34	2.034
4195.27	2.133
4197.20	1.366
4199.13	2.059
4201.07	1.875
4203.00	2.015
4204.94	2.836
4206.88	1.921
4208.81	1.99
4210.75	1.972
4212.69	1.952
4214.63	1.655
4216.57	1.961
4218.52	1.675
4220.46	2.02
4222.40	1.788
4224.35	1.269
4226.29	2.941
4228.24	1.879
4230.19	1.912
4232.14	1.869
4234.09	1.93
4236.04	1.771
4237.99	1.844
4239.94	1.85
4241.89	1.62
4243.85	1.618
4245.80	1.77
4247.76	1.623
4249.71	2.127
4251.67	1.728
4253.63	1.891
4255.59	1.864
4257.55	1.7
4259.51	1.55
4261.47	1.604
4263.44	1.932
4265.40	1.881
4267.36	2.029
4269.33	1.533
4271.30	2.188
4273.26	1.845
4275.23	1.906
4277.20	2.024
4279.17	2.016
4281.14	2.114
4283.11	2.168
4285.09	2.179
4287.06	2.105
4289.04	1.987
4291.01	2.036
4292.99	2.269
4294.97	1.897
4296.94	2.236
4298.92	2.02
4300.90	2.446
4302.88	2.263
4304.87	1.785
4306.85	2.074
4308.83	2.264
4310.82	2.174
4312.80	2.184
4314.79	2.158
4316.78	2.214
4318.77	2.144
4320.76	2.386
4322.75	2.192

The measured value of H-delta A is -0.3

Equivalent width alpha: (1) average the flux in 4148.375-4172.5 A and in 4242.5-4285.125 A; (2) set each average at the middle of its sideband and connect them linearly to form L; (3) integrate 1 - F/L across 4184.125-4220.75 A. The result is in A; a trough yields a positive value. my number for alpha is 3.9 A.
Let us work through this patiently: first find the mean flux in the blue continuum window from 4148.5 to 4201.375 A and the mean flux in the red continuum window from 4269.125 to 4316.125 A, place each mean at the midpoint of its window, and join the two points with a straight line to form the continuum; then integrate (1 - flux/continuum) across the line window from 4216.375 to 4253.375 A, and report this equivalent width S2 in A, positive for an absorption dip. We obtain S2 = 5.0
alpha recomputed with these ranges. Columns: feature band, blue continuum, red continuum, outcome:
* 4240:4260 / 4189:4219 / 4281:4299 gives 2.7 A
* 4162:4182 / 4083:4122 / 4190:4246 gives -4.5 A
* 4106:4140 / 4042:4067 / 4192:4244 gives -2.4 A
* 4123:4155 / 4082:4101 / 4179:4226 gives -2.3 A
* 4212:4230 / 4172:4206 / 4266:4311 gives 1.3 A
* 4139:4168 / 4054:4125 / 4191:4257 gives -3.3 A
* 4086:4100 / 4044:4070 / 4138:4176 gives 0.7 A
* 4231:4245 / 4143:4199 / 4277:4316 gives 2.4 A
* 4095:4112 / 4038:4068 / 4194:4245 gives -0.7 A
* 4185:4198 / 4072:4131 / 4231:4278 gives 0.3 A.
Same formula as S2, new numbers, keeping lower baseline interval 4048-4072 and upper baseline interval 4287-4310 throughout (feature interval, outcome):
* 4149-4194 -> -2.2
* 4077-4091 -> 0.1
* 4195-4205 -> 0.8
